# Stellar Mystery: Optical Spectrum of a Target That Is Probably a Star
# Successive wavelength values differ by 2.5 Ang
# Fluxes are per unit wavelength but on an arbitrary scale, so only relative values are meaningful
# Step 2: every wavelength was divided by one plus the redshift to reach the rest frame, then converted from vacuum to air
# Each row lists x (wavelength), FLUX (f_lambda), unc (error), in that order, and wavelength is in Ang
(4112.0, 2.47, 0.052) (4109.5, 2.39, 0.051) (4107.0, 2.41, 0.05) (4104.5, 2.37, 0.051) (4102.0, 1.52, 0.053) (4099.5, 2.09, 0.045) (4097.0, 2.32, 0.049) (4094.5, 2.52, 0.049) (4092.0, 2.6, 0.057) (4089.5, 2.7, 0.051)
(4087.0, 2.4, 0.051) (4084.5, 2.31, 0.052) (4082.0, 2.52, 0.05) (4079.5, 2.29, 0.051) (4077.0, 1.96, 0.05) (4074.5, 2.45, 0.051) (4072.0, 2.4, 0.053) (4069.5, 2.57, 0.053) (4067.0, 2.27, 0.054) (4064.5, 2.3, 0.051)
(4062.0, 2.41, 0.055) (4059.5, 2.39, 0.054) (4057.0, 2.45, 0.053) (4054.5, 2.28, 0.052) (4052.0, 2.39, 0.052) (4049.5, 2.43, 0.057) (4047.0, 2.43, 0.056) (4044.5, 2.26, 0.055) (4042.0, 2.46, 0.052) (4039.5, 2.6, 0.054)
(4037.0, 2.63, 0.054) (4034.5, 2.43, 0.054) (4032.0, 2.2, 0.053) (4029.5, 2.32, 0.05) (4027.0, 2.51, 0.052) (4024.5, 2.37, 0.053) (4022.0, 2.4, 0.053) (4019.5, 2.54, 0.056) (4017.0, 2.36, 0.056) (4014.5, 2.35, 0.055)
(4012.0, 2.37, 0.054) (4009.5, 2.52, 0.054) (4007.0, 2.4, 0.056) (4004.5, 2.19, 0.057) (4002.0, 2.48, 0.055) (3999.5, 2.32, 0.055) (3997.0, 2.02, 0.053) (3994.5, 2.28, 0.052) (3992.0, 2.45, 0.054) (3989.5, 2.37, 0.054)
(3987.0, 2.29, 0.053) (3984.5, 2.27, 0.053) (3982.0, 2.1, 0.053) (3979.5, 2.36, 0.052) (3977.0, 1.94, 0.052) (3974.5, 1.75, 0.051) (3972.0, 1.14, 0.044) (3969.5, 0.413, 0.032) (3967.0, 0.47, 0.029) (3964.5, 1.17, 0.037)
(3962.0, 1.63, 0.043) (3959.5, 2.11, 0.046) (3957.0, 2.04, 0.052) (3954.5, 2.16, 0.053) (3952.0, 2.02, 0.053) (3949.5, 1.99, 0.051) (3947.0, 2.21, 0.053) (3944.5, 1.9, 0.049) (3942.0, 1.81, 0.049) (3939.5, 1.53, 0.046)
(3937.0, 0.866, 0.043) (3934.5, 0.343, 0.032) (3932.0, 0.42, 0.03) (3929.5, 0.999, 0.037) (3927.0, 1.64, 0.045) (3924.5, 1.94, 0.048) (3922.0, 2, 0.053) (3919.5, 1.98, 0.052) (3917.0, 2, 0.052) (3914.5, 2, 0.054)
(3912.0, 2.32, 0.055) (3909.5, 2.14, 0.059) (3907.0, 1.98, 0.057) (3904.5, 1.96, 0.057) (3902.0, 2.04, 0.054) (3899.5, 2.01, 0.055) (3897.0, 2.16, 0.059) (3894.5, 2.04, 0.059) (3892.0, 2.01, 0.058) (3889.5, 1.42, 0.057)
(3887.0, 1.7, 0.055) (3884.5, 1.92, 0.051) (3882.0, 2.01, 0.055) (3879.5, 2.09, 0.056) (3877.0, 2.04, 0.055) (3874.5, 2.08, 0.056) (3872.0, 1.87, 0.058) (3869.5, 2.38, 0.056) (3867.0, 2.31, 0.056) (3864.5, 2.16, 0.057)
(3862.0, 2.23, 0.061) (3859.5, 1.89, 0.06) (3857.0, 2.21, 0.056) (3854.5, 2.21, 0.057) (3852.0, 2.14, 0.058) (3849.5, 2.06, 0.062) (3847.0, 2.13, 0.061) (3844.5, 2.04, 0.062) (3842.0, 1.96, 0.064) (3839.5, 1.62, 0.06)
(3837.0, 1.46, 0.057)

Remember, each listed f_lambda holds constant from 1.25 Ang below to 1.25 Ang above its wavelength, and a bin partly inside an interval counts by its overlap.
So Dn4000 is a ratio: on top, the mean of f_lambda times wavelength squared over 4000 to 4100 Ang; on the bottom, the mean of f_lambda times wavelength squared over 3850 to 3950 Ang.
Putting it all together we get 1.4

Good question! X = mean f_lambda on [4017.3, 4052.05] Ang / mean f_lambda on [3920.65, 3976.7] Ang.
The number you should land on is 1.6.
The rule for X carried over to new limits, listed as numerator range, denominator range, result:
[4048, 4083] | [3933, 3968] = 1.49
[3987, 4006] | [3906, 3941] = 1.46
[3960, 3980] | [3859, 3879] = 0.63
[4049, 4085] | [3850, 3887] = 1.13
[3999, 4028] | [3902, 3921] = 1.17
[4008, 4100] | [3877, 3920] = 1.21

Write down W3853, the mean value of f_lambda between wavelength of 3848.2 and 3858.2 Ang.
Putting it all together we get 2.15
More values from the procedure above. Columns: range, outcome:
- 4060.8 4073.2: 2.39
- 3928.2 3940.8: 0.839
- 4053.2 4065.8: 2.37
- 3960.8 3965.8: 1.39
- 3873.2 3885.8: 2.03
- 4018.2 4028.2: 2.45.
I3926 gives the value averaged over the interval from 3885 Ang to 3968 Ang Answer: 1.73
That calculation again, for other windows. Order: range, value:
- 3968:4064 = 2.26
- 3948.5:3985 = 1.69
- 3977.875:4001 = 2.27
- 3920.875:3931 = 1.61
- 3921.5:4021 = 1.85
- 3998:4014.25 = 2.37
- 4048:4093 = 2.39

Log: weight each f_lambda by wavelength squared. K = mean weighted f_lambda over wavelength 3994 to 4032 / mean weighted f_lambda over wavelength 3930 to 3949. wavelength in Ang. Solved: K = 1.86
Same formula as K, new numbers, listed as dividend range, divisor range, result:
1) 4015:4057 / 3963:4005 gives 1.32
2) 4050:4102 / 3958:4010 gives 1.28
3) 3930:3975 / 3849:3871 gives 0.69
